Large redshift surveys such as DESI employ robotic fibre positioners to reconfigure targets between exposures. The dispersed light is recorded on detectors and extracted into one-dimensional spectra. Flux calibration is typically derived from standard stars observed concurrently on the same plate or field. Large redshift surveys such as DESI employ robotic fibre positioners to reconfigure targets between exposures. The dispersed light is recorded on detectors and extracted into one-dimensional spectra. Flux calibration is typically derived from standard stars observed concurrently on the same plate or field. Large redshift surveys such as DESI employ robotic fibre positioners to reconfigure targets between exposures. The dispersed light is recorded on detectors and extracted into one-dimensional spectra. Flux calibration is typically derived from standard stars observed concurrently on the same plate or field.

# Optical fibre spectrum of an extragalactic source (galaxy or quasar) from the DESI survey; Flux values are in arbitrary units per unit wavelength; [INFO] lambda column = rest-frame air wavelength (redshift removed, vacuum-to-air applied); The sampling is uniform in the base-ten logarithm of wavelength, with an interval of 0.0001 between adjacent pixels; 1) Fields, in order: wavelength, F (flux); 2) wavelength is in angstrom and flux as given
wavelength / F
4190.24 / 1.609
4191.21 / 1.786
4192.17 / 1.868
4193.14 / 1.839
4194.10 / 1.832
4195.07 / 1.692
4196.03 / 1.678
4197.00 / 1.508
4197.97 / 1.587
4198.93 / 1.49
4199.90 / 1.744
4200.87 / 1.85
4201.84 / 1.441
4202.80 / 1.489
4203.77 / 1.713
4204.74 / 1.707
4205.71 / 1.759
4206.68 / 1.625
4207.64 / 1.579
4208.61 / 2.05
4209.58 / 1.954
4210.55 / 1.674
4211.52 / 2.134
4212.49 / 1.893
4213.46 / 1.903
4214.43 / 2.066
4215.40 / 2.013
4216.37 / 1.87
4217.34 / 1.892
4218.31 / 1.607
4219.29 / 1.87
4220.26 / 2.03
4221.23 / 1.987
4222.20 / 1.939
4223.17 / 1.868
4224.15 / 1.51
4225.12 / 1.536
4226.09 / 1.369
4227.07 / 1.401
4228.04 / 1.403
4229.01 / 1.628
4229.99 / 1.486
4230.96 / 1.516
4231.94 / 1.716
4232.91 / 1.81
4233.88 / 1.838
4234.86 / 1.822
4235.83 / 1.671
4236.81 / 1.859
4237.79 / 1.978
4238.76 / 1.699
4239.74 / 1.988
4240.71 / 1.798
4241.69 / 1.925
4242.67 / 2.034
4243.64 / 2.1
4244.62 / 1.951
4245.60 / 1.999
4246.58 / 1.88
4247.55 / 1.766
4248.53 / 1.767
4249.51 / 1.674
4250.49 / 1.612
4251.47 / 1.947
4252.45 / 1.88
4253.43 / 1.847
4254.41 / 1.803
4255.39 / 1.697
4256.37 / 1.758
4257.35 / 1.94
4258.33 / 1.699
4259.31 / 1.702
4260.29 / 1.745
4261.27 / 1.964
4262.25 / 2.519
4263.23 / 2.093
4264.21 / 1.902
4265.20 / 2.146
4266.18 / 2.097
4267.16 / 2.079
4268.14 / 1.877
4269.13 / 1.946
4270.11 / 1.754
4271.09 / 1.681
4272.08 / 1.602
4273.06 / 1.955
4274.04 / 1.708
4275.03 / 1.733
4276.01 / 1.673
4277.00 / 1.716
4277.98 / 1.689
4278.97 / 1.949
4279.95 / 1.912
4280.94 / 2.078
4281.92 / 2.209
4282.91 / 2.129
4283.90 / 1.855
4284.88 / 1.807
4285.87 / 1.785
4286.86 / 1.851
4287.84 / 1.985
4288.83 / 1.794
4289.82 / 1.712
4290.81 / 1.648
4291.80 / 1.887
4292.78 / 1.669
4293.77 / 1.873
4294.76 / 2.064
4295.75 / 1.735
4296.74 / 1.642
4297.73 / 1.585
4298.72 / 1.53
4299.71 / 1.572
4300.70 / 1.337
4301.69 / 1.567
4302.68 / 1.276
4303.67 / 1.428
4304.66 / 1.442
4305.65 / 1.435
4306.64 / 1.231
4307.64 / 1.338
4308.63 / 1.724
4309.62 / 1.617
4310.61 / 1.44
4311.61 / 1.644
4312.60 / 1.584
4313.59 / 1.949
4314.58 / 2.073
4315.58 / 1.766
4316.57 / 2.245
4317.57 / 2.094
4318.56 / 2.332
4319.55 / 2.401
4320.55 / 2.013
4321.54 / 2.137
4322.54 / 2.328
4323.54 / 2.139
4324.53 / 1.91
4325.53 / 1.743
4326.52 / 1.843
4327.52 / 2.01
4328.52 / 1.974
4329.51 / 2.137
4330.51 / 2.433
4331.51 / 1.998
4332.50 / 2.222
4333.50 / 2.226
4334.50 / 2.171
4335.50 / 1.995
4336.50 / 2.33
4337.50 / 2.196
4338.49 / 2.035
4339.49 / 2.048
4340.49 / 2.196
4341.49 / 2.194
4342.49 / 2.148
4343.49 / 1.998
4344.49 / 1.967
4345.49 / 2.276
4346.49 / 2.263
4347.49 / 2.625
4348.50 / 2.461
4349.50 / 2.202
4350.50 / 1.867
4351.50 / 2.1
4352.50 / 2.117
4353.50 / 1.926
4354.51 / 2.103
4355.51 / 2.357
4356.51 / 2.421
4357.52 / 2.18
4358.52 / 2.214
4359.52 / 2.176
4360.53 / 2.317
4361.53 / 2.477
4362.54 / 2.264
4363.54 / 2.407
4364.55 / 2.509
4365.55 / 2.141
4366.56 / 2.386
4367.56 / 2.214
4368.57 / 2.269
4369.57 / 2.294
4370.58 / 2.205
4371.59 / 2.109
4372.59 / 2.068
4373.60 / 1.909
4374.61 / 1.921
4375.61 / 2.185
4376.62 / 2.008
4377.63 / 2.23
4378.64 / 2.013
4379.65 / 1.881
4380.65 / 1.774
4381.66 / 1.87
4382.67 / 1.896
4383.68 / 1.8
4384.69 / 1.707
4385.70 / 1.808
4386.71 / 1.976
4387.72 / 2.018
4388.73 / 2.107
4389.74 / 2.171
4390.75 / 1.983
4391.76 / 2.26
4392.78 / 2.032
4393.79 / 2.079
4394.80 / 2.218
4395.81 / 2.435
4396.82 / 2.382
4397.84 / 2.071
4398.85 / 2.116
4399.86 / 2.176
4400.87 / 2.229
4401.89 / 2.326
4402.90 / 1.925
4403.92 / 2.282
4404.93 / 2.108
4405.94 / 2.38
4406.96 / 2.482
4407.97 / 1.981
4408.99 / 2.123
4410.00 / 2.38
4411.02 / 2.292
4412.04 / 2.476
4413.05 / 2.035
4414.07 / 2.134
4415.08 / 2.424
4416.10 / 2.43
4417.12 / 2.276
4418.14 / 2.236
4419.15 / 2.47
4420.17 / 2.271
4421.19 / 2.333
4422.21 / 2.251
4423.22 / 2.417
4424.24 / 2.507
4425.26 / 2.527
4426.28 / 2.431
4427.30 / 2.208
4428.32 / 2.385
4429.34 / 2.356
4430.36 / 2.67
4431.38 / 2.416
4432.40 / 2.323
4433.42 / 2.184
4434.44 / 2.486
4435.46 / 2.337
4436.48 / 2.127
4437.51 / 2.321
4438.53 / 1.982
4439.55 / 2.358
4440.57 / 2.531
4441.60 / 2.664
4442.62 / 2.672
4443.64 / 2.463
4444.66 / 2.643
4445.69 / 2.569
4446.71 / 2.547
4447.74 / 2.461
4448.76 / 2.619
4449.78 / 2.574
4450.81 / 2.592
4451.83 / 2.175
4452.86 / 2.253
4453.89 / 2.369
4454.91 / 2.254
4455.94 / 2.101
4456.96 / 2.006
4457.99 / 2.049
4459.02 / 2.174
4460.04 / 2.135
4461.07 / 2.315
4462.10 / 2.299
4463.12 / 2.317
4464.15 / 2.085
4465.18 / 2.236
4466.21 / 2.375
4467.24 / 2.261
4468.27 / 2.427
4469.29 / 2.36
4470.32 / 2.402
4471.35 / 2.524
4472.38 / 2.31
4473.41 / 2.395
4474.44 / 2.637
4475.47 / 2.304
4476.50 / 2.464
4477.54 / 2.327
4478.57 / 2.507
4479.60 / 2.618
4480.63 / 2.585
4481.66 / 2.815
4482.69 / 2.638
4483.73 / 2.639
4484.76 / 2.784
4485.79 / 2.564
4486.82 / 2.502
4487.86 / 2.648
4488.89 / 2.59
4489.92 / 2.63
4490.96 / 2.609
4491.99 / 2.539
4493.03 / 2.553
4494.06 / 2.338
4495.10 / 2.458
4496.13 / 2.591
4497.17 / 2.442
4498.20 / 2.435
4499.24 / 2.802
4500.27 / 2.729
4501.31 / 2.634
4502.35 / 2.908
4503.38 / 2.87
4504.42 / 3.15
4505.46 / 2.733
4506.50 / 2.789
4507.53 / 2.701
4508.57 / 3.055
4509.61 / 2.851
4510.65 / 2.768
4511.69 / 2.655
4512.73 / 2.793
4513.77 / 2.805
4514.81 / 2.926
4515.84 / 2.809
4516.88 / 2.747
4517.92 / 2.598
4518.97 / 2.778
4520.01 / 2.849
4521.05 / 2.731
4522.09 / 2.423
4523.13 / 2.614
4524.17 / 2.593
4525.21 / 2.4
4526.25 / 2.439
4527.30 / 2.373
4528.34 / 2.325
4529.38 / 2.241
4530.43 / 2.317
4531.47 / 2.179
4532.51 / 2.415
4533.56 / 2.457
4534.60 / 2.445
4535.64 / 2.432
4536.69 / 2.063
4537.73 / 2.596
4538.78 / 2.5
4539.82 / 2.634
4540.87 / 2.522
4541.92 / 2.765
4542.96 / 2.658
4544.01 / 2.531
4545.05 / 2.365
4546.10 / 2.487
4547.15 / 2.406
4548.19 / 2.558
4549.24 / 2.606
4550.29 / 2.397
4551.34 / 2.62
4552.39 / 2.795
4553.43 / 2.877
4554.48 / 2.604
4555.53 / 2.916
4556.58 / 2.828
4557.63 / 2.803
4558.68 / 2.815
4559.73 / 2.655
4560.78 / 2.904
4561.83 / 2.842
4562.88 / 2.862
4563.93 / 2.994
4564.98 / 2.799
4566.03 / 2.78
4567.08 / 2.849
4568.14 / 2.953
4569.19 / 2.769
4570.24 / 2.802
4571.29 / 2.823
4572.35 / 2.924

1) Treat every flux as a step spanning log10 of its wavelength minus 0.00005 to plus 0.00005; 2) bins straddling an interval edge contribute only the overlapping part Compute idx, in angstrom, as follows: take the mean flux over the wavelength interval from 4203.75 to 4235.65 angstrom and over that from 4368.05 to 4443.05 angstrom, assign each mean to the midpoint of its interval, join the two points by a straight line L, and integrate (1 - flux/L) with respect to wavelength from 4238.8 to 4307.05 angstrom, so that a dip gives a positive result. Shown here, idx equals 3.0 angstrom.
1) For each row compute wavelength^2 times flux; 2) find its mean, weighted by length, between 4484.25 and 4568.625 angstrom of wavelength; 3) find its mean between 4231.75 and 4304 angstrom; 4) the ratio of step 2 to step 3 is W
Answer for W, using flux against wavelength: 1.6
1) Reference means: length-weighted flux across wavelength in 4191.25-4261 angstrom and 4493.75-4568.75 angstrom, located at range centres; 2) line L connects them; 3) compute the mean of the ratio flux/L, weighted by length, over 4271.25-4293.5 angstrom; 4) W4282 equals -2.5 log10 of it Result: 0.06 mag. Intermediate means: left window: 1.77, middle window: 1.83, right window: 2.65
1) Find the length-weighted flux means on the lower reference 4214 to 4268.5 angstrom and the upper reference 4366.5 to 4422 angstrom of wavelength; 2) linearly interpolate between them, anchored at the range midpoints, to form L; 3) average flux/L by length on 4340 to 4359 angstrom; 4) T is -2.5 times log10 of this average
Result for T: -0.07 mag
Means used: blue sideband 1.83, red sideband 2.15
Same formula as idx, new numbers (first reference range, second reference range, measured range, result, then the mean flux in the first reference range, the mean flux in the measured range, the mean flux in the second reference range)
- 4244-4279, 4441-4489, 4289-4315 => 4.6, 1.85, 1.62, 2.43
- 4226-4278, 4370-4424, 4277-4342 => 2.4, 1.82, 1.88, 2.15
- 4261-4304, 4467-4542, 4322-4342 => -1.2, 1.82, 2.11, 2.58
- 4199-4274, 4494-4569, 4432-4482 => 1.3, 1.81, 2.38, 2.65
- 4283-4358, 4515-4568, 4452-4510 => -1.7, 1.94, 2.5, 2.61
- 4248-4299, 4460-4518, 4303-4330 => 2.0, 1.85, 1.85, 2.58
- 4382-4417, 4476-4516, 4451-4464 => 1.3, 2.15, 2.21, 2.67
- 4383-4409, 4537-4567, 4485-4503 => -0.9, 2.12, 2.59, 2.68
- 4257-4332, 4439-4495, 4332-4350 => -1.7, 1.84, 2.2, 2.44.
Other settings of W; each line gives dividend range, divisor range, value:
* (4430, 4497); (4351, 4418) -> 1.16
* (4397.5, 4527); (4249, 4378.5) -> 1.34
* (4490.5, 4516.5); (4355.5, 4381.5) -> 1.32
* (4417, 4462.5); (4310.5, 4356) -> 1.18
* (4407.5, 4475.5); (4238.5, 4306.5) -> 1.40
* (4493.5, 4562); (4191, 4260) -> 1.70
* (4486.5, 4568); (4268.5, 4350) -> 1.53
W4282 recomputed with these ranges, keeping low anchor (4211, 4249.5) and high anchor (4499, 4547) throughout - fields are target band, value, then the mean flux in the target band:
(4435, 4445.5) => -0.01 mag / 2.41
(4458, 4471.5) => 0.08 mag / 2.29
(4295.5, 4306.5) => 0.32 mag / 1.49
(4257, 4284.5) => 0.01 mag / 1.91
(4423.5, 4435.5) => -0.02 mag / 2.41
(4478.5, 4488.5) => -0.05 mag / 2.64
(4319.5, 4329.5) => 0.02 mag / 2.04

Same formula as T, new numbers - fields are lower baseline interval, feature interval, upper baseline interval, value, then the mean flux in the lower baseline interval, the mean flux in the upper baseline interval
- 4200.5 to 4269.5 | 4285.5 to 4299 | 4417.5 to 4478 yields 0.113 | 1.82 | 2.36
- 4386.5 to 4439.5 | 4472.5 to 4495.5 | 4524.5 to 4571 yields -0.045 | 2.26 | 2.61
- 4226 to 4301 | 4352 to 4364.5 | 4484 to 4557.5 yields -0.073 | 1.81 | 2.61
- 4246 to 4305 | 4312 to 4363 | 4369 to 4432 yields -0.077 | 1.8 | 2.19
